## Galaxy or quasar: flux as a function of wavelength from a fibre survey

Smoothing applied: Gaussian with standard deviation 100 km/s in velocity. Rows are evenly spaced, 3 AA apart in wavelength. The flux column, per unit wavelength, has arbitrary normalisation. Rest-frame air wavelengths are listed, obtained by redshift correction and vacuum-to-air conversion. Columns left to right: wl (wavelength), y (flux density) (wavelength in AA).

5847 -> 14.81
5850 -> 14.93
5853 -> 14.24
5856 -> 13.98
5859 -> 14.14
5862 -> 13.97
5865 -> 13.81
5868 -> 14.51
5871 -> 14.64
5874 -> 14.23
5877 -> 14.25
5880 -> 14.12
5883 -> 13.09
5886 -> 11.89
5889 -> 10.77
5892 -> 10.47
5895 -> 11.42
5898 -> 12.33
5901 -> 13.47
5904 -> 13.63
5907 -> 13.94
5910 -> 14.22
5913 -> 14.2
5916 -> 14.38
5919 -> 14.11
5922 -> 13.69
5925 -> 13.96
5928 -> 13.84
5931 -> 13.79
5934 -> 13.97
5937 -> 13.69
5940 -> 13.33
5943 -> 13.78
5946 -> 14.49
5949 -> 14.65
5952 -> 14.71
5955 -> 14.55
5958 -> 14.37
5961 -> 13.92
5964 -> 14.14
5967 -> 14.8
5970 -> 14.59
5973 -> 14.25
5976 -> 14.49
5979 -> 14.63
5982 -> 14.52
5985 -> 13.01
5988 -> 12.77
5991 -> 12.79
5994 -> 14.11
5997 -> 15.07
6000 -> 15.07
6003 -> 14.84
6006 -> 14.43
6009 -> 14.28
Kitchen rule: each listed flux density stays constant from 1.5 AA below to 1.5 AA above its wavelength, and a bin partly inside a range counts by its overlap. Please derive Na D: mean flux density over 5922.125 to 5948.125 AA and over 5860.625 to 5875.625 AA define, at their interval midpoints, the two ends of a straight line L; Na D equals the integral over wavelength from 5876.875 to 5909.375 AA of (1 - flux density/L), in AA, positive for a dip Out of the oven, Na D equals 3.3 AA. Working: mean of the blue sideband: 14.2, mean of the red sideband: 13.9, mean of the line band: 12.6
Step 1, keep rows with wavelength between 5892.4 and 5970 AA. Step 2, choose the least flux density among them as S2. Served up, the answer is 11.42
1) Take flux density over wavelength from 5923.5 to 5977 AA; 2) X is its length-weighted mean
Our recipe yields 14.2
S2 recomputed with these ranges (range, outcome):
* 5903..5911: 13.63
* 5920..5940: 13.33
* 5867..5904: 10.47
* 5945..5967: 13.92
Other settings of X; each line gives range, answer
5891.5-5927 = 13.4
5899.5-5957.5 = 14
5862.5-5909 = 13.1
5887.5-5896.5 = 10.9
